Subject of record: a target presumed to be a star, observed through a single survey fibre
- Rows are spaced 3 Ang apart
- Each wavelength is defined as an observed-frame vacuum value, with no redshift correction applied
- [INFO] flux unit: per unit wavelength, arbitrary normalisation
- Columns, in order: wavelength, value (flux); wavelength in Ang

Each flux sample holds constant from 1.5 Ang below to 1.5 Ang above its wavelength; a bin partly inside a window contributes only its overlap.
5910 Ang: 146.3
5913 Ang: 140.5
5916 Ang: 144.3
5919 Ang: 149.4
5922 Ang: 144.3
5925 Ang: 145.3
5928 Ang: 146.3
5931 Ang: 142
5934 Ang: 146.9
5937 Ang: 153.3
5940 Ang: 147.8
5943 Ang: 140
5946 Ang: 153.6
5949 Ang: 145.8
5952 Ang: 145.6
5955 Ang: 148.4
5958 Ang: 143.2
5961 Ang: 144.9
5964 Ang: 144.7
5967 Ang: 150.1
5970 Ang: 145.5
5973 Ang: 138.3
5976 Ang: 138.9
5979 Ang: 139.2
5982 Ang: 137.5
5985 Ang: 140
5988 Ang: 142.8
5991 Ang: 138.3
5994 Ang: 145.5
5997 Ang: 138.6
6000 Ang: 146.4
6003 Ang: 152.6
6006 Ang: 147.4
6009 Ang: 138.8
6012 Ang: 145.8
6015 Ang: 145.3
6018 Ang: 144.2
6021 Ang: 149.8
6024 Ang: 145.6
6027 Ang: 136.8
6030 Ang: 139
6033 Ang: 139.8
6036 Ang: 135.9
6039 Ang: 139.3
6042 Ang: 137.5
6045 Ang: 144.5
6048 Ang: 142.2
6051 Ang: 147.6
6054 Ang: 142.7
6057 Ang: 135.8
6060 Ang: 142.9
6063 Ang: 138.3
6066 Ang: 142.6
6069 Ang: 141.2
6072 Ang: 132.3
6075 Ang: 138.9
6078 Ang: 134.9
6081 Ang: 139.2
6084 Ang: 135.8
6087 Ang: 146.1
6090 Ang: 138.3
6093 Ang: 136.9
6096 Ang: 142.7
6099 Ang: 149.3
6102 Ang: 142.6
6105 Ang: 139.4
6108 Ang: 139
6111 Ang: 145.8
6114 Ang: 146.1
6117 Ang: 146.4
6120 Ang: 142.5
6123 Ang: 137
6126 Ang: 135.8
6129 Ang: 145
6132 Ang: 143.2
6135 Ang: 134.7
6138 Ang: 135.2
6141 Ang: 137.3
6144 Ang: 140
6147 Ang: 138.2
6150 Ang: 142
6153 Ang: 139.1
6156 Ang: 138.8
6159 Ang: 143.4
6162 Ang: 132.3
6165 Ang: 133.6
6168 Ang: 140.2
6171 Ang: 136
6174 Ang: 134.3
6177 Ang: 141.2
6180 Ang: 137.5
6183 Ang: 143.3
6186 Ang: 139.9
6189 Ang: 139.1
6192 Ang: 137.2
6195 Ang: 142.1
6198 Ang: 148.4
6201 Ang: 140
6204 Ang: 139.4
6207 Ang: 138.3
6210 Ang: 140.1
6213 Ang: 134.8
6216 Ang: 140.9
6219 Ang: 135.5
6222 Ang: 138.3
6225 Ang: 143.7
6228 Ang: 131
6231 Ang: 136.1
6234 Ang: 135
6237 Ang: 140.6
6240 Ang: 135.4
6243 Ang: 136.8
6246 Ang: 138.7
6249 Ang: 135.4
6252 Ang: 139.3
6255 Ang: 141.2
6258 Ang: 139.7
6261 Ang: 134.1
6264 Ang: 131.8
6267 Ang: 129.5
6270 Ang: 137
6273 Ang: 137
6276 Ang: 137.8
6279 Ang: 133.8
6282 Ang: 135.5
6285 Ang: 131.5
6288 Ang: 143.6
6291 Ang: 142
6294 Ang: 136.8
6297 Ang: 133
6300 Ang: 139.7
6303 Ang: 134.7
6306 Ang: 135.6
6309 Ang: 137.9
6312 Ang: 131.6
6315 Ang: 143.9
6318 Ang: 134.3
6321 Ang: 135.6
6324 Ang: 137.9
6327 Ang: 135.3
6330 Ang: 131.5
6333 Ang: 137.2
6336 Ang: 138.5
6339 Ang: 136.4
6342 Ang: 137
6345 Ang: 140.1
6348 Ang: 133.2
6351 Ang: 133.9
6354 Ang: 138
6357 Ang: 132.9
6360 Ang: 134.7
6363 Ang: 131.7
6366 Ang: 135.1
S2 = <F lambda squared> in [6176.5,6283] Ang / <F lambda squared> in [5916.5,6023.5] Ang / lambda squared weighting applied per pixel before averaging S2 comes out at 1.04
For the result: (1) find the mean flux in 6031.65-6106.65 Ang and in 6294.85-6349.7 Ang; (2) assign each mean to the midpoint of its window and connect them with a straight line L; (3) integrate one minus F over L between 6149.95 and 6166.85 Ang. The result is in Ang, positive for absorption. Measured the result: 0.12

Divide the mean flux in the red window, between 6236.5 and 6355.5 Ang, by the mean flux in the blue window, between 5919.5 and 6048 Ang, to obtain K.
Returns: 0.95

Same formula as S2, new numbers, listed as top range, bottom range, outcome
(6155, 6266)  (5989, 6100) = 1.03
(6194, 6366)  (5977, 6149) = 1.04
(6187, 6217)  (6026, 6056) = 1.05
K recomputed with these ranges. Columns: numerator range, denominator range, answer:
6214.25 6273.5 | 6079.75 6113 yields 0.97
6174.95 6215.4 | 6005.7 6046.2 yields 0.99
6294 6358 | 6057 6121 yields 0.97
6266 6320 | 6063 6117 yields 0.97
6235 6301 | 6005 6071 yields 0.96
